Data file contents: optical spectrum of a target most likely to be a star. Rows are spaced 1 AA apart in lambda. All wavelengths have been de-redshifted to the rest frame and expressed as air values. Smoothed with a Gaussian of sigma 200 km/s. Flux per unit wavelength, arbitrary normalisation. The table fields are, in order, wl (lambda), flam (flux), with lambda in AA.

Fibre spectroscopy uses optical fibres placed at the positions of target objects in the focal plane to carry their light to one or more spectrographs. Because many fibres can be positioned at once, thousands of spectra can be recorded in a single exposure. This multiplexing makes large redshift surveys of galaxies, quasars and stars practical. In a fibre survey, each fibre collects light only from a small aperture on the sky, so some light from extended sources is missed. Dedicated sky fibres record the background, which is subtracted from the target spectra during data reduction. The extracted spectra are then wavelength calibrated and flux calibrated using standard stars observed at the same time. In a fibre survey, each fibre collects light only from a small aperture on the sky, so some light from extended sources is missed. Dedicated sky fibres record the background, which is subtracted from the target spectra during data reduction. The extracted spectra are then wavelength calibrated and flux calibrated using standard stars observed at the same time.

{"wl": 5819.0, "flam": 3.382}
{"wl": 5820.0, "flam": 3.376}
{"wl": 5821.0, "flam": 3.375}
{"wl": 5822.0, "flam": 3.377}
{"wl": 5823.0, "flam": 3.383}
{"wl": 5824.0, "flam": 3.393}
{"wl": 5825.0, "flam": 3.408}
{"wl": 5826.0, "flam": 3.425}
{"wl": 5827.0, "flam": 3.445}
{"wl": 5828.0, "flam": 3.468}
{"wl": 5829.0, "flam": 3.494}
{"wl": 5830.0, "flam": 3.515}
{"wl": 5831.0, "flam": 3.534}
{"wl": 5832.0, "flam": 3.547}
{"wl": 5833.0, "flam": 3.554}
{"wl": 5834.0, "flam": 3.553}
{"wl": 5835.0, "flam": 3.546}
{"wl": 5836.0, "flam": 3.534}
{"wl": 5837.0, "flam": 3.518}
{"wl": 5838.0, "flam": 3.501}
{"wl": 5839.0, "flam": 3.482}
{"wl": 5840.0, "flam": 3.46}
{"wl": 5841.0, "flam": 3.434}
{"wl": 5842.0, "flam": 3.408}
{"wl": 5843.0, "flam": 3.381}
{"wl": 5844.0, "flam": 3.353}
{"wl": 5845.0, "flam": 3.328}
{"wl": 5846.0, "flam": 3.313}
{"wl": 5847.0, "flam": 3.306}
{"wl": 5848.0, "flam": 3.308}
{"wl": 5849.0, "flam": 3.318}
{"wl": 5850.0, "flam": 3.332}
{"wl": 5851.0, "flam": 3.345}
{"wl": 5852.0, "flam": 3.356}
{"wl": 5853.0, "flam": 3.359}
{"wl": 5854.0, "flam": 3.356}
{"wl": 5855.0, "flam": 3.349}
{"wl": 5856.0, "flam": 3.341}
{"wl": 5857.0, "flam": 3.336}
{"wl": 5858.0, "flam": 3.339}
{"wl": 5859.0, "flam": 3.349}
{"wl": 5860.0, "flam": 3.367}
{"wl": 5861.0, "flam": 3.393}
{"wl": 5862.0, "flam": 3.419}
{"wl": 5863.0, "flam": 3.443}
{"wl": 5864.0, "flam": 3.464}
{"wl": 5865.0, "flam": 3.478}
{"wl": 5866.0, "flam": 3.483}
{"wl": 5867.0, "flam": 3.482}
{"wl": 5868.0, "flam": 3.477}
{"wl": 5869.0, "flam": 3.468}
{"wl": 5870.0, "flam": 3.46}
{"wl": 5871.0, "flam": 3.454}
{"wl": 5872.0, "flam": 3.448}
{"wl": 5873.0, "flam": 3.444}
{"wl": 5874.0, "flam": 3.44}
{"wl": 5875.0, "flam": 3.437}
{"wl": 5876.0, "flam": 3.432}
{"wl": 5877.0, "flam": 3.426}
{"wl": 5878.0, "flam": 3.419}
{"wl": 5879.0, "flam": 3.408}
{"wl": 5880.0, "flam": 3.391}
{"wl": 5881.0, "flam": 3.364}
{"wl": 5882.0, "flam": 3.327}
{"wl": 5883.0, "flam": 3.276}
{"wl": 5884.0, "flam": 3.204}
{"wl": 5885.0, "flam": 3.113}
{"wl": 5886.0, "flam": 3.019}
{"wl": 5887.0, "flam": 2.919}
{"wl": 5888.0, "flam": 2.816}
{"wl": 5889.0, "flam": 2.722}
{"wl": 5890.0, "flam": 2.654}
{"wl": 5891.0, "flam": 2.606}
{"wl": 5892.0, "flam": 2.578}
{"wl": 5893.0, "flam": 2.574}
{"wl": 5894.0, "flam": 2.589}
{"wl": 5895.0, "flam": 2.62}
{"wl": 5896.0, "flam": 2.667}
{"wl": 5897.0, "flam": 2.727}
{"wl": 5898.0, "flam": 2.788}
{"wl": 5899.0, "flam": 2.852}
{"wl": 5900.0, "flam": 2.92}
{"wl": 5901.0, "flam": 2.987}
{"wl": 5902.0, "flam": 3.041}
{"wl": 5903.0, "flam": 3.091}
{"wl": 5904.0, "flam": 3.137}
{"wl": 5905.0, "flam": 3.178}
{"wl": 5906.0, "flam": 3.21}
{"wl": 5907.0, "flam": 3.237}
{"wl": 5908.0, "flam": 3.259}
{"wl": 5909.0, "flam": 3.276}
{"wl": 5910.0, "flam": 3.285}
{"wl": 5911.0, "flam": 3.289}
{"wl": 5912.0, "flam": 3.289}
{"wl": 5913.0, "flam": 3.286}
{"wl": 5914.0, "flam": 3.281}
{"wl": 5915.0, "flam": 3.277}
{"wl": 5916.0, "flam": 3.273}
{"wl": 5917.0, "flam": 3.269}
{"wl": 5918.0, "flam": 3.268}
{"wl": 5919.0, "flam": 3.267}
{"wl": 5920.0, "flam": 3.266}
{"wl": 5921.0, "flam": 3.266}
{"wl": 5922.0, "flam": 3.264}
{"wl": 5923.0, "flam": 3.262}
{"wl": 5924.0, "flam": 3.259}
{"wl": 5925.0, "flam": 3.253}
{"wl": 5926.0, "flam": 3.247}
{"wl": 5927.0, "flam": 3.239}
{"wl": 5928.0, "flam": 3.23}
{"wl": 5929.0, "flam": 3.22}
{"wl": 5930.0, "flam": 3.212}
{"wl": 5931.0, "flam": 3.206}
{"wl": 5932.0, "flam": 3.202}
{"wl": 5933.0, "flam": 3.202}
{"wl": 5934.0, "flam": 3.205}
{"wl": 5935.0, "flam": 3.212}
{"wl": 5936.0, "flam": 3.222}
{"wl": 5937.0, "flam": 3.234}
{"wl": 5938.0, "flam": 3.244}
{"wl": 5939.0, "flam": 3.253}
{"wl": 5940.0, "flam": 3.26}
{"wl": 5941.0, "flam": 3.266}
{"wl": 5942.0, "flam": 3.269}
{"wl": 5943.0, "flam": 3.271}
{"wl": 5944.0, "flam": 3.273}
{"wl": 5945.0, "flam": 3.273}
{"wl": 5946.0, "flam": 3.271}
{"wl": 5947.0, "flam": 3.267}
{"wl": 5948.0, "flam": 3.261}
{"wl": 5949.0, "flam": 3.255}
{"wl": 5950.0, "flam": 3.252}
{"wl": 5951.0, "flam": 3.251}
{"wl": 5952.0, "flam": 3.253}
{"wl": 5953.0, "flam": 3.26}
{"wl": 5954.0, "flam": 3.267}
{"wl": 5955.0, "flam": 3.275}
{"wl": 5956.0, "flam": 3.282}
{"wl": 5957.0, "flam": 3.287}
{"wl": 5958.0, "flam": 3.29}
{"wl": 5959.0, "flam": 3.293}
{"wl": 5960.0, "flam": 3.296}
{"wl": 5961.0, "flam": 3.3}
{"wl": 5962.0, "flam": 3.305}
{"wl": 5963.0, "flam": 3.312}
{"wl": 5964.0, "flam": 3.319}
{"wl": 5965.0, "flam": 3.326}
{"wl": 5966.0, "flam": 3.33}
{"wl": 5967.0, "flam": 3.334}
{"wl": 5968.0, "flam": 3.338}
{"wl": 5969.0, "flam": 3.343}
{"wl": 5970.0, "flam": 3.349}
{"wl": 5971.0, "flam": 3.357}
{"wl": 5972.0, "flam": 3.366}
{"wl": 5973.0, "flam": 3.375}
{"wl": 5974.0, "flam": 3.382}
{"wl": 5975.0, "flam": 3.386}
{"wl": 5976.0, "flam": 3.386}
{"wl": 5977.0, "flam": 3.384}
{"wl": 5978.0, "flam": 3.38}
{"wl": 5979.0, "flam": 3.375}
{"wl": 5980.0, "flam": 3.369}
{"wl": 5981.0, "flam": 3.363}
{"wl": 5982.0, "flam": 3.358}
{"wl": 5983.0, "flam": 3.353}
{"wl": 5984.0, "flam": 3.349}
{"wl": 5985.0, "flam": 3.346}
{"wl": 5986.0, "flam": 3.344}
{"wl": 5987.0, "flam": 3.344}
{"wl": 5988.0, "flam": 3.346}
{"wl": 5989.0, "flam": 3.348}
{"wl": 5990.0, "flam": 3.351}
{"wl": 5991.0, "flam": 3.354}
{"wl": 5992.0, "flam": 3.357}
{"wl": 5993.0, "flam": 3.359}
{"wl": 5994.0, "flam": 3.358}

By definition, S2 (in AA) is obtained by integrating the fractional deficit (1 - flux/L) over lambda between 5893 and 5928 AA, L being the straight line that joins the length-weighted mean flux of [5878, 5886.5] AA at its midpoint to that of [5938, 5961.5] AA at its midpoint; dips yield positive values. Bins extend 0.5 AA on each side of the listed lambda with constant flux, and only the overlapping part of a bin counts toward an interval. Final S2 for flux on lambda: 1.6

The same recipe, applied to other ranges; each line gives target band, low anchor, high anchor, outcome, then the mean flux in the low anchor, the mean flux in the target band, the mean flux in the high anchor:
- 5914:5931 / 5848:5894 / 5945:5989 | 0.21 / 3.26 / 3.25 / 3.32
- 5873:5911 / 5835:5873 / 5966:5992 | 3.70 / 3.41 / 3.06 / 3.36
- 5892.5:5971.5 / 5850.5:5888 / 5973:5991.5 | 3.76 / 3.36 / 3.2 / 3.36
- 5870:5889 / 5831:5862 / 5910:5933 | 0.31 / 3.4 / 3.29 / 3.26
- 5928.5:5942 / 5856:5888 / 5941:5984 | 0.41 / 3.36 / 3.23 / 3.31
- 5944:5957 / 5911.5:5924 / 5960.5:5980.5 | 0.22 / 3.27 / 3.27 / 3.35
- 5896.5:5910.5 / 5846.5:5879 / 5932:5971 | 1.14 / 3.4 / 3.07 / 3.28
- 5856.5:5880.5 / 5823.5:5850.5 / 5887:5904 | -2.69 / 3.44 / 3.43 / 2.78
